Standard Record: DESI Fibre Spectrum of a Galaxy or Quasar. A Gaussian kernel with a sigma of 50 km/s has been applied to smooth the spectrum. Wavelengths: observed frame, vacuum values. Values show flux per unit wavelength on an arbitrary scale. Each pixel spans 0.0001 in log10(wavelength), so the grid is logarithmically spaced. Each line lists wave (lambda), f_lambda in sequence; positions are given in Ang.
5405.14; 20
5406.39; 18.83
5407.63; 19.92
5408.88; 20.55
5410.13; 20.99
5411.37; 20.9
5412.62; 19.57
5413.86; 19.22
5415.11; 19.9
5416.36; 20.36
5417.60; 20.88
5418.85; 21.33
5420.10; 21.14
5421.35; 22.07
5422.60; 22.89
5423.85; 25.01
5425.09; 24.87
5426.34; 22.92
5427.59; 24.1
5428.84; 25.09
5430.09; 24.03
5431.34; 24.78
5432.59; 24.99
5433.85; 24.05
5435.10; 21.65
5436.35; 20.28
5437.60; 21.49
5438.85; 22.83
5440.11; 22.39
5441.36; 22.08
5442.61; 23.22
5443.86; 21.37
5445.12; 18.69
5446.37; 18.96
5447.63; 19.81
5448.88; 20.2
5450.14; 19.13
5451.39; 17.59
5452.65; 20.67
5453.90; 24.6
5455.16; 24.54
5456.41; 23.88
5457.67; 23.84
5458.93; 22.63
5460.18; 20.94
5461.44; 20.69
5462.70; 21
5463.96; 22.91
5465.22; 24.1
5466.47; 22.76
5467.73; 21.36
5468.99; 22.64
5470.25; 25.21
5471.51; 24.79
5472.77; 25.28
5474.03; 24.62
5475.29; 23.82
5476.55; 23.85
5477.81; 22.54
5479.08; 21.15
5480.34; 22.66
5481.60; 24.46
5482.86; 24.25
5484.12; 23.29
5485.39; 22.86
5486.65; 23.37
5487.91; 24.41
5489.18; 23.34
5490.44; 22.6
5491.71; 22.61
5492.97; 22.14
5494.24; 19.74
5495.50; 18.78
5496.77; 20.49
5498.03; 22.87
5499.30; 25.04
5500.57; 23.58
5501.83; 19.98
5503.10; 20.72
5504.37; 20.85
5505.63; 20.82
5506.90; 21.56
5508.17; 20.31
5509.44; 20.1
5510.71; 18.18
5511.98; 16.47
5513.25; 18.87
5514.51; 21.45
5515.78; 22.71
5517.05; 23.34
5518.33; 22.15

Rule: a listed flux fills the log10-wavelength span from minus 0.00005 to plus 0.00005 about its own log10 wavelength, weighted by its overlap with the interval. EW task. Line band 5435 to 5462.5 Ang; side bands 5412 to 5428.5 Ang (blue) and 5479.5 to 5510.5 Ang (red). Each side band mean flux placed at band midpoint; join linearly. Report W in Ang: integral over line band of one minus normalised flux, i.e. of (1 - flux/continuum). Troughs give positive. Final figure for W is 0.7 Ang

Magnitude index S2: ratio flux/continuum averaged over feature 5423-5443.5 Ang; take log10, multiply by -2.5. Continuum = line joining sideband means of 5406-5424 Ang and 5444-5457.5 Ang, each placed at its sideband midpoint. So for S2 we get -0.12 mag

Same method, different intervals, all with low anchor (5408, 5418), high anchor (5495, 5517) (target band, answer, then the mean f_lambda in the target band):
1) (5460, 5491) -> -0.126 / 23.2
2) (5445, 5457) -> -0.021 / 20.9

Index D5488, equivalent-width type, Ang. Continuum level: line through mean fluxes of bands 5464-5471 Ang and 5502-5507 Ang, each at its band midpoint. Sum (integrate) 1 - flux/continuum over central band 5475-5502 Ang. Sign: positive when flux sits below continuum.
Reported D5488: -1.0 Ang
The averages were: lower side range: 23.2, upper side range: 20.8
